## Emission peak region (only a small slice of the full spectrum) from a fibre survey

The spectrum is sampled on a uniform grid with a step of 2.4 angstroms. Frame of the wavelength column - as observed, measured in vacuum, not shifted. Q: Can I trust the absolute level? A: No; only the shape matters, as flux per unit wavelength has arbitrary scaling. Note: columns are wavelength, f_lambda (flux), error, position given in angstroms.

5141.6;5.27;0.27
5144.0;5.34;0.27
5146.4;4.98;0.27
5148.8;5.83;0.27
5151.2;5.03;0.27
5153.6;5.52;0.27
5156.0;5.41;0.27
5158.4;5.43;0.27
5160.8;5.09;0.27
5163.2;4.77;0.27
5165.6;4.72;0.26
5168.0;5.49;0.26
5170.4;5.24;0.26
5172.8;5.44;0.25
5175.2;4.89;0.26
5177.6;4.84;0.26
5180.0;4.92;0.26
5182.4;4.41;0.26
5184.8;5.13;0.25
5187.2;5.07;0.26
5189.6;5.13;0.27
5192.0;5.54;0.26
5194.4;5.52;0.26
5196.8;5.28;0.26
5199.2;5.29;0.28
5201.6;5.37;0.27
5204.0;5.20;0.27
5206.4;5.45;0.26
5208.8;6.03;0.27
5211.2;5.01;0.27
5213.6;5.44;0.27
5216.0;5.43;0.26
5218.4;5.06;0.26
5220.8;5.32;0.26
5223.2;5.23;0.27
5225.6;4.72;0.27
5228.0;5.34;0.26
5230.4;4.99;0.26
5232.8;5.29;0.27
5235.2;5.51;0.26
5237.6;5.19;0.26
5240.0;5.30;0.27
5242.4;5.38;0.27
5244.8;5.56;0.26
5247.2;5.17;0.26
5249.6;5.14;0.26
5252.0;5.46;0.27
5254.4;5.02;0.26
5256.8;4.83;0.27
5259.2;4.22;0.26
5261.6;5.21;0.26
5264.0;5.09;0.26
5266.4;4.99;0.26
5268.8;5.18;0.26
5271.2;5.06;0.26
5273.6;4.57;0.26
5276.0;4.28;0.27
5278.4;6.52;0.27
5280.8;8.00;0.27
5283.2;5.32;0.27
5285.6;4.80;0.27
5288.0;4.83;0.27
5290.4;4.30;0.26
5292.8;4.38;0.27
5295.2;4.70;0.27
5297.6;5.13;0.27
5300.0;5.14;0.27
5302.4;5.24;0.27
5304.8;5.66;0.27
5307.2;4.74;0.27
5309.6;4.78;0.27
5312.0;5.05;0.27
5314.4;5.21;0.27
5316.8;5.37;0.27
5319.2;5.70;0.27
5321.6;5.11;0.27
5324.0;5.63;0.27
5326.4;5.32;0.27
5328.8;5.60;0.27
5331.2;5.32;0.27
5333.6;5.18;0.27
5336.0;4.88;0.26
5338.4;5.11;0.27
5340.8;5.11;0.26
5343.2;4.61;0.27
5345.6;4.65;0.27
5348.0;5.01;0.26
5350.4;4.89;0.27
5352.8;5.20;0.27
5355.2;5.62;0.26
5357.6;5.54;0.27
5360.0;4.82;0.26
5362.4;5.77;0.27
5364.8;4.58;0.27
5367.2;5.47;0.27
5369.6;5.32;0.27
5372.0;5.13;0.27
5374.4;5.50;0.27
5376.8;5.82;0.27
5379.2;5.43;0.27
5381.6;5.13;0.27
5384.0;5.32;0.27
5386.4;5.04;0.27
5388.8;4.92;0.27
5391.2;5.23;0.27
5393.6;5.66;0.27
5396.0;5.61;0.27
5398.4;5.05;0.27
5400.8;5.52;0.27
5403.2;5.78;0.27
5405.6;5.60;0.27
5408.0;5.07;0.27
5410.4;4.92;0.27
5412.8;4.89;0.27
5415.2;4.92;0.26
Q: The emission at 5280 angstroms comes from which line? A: H-beta 4861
